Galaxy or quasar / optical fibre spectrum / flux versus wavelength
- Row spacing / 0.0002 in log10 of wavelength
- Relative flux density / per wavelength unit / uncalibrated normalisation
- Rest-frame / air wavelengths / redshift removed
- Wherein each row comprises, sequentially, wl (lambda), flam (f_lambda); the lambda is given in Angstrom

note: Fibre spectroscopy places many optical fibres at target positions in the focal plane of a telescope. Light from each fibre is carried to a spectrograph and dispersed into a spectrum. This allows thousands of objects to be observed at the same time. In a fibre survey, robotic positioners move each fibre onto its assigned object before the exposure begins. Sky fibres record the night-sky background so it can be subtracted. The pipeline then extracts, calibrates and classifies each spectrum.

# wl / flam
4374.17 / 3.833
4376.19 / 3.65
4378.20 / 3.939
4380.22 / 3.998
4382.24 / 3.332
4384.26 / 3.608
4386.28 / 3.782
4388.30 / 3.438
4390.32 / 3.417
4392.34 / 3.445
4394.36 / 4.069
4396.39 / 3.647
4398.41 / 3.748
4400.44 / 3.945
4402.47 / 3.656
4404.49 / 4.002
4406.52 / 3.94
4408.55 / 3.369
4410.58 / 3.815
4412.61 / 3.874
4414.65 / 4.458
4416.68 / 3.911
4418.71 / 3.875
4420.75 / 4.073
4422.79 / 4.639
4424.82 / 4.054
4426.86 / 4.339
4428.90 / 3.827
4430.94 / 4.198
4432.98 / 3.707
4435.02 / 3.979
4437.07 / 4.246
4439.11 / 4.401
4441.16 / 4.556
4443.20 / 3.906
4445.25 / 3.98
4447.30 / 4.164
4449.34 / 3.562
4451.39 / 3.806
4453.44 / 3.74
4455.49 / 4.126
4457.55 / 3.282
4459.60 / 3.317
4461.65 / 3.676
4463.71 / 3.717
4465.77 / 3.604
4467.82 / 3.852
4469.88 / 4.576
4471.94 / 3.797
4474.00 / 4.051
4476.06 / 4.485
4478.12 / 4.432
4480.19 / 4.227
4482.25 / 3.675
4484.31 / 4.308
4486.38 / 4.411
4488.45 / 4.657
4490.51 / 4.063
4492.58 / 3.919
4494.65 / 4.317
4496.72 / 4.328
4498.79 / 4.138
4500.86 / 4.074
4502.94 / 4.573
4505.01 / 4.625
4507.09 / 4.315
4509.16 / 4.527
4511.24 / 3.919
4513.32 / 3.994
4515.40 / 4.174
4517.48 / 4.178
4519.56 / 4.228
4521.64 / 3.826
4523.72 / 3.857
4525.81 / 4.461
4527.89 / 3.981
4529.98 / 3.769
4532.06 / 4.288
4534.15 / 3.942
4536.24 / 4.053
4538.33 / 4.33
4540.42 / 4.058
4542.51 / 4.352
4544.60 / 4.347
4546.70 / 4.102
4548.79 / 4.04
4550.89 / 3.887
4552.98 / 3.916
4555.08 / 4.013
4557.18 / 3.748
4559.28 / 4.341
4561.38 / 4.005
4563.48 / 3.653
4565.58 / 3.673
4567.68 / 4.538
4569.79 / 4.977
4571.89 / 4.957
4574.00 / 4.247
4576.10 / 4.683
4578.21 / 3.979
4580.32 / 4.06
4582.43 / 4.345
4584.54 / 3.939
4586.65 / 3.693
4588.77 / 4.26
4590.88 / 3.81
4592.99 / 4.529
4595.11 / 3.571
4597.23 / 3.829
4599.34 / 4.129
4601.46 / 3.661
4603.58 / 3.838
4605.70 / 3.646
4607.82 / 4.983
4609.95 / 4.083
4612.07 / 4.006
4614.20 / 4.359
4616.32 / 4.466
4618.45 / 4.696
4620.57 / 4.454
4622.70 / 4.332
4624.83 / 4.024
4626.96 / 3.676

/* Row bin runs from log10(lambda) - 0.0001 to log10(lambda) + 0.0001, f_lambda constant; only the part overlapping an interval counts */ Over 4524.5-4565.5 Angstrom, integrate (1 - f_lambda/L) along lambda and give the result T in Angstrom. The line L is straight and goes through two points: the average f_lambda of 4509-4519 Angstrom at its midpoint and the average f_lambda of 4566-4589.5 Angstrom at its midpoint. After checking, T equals 1.6 Angstrom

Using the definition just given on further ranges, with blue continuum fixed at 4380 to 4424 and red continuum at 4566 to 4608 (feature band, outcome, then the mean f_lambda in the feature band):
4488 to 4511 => -1.7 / 4.3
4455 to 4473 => 0.8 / 3.76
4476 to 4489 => -1.1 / 4.29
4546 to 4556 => 0.3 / 3.99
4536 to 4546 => -0.4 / 4.24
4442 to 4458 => 0.2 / 3.85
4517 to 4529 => -0.1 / 4.08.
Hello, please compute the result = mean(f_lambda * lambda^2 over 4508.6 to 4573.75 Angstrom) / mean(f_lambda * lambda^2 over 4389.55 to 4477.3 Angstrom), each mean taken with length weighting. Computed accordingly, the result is 1.10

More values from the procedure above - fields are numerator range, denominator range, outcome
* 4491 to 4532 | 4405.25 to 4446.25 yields 1.07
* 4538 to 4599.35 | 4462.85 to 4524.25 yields 1.03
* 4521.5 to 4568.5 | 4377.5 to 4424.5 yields 1.13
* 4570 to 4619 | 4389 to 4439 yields 1.15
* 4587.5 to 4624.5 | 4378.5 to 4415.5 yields 1.21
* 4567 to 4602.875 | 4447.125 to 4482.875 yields 1.13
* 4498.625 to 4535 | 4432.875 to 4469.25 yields 1.10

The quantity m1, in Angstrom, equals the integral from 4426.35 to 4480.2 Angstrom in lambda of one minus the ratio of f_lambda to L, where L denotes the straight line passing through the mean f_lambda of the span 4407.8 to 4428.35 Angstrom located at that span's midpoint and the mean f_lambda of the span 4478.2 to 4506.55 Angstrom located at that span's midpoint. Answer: 2.2 Angstrom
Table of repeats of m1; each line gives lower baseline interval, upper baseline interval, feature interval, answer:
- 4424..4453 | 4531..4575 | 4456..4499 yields 0.5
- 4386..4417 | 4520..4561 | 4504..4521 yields -0.9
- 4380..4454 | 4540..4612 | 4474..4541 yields -2.8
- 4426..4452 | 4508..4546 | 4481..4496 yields -0.4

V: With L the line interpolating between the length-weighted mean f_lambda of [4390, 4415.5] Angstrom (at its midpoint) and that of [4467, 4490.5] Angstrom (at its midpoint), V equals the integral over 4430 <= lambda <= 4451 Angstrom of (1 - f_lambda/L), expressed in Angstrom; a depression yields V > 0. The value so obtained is -0.3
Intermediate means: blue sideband 3.8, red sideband 4.22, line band 4.06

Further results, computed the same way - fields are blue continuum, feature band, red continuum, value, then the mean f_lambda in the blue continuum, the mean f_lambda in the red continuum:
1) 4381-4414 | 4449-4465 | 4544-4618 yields 0.8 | 3.7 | 4.13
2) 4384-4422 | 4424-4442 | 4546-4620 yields -1.3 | 3.8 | 4.14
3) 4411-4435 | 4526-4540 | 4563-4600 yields 0.2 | 4.08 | 4.17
